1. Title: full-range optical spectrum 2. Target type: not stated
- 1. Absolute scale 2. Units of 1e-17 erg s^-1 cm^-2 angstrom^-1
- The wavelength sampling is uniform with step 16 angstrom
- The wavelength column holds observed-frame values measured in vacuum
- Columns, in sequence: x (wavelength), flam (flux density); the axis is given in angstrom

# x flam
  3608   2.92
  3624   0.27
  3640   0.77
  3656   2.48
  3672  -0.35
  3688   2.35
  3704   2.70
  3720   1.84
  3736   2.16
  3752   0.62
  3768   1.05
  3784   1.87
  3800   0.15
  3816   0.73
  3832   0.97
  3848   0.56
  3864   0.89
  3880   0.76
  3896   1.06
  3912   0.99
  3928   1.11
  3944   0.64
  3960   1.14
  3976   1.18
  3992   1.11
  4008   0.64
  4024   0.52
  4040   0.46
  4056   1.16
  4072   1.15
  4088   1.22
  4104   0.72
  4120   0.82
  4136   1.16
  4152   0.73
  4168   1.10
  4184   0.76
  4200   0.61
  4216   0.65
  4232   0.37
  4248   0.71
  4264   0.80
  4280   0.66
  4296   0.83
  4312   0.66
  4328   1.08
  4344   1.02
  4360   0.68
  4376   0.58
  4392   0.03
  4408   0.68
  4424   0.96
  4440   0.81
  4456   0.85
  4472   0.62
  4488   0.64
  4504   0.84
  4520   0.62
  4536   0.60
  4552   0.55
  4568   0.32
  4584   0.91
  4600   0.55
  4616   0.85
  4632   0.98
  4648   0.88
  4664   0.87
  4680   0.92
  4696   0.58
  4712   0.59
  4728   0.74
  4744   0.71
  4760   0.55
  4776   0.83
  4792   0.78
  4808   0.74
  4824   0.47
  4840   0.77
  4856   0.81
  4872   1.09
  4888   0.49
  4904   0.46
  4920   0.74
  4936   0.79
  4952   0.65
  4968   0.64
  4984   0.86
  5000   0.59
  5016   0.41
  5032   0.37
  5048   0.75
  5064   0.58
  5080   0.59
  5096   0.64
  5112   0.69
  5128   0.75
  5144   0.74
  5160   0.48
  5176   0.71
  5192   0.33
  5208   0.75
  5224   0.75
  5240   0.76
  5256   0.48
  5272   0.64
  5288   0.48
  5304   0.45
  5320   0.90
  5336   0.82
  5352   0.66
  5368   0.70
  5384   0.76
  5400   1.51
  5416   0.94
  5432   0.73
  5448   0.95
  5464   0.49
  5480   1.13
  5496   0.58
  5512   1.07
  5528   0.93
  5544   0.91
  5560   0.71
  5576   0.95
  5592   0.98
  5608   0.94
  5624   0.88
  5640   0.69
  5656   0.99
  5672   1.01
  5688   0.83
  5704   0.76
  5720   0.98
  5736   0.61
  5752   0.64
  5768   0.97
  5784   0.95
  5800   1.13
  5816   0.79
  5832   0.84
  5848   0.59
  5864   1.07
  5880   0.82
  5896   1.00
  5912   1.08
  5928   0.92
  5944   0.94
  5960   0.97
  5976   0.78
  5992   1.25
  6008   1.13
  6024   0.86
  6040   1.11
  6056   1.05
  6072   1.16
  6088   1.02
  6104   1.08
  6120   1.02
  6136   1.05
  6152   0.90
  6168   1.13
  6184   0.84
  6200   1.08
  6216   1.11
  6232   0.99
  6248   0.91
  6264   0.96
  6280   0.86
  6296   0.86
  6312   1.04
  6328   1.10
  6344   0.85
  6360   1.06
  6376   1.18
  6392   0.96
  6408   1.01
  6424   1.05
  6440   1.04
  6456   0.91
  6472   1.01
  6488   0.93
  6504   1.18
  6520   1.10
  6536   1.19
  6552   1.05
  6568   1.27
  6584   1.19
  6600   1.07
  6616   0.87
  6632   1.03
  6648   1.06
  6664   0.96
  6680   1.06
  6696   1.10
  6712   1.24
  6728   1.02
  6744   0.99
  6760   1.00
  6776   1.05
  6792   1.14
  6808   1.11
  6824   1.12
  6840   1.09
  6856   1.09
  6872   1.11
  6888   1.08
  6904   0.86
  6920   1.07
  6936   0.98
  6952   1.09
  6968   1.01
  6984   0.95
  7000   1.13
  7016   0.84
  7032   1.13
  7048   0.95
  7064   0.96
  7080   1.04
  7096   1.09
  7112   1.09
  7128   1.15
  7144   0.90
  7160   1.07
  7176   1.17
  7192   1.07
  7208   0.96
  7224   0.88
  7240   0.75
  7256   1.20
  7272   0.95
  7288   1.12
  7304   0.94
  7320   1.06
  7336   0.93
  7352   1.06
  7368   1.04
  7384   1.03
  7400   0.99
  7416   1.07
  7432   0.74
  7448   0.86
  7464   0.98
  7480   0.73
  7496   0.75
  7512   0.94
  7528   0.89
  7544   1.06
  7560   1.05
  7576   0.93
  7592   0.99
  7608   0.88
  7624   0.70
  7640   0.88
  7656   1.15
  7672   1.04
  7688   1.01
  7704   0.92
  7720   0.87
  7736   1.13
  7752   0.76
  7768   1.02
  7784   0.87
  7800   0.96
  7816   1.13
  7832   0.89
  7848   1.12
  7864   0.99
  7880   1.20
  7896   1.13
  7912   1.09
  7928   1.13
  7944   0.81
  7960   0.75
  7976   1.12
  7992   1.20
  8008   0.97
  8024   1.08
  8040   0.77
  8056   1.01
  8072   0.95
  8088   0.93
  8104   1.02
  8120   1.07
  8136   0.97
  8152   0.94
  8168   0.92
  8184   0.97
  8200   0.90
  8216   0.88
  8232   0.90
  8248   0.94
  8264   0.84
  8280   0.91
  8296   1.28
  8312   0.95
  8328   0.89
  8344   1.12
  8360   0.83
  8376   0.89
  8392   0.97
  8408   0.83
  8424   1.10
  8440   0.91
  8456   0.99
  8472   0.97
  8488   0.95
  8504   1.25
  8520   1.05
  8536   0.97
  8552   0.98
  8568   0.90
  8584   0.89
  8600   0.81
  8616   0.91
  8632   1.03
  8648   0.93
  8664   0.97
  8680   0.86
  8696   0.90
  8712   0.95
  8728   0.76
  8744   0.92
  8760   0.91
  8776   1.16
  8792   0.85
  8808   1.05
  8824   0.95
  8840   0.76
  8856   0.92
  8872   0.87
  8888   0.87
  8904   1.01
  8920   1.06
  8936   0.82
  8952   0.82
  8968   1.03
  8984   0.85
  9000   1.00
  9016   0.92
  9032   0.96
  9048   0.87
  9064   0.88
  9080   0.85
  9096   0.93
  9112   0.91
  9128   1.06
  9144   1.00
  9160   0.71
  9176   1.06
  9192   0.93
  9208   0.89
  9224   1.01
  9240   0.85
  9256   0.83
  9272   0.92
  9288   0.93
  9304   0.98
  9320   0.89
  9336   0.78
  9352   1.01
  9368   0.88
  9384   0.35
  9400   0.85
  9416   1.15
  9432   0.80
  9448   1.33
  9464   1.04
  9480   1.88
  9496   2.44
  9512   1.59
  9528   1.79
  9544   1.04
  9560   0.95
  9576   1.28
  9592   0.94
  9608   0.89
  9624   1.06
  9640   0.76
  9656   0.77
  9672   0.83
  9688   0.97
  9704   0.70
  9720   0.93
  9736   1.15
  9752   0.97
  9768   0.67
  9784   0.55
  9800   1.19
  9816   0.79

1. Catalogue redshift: 0.45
